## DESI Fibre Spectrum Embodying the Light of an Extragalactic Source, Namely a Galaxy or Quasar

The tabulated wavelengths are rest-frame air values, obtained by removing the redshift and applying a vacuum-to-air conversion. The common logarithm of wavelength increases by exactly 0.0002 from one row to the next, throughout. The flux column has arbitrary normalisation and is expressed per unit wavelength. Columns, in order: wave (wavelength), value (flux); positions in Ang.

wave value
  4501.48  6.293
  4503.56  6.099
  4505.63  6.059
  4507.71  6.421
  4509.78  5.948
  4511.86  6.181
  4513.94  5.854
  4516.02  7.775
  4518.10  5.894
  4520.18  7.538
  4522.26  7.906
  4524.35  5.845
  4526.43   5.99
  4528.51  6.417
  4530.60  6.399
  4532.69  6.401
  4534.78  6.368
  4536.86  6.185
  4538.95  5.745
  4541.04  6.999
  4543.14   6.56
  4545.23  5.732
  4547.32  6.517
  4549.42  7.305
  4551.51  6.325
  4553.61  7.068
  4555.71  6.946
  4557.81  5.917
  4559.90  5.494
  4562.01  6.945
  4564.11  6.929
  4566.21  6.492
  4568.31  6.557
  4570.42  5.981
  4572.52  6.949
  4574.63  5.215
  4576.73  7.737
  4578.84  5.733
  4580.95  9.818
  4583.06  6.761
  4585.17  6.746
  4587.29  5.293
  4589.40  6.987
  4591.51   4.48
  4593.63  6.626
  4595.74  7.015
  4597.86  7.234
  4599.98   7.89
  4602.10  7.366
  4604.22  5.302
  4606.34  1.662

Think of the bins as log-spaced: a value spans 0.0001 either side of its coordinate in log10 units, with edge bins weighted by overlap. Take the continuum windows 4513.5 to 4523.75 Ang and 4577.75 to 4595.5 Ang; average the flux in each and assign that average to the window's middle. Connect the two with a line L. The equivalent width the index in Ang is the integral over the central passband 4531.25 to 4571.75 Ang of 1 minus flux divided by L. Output 2.1 Ang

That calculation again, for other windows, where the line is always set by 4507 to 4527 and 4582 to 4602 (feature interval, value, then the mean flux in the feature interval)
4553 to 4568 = 0.1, 6.53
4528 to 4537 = 0.3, 6.37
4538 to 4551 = 0.2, 6.48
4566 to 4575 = 0.4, 6.29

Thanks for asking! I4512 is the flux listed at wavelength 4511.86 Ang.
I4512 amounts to 6.181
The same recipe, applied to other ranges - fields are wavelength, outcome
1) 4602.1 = 7.366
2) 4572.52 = 6.949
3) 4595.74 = 7.015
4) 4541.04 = 6.999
